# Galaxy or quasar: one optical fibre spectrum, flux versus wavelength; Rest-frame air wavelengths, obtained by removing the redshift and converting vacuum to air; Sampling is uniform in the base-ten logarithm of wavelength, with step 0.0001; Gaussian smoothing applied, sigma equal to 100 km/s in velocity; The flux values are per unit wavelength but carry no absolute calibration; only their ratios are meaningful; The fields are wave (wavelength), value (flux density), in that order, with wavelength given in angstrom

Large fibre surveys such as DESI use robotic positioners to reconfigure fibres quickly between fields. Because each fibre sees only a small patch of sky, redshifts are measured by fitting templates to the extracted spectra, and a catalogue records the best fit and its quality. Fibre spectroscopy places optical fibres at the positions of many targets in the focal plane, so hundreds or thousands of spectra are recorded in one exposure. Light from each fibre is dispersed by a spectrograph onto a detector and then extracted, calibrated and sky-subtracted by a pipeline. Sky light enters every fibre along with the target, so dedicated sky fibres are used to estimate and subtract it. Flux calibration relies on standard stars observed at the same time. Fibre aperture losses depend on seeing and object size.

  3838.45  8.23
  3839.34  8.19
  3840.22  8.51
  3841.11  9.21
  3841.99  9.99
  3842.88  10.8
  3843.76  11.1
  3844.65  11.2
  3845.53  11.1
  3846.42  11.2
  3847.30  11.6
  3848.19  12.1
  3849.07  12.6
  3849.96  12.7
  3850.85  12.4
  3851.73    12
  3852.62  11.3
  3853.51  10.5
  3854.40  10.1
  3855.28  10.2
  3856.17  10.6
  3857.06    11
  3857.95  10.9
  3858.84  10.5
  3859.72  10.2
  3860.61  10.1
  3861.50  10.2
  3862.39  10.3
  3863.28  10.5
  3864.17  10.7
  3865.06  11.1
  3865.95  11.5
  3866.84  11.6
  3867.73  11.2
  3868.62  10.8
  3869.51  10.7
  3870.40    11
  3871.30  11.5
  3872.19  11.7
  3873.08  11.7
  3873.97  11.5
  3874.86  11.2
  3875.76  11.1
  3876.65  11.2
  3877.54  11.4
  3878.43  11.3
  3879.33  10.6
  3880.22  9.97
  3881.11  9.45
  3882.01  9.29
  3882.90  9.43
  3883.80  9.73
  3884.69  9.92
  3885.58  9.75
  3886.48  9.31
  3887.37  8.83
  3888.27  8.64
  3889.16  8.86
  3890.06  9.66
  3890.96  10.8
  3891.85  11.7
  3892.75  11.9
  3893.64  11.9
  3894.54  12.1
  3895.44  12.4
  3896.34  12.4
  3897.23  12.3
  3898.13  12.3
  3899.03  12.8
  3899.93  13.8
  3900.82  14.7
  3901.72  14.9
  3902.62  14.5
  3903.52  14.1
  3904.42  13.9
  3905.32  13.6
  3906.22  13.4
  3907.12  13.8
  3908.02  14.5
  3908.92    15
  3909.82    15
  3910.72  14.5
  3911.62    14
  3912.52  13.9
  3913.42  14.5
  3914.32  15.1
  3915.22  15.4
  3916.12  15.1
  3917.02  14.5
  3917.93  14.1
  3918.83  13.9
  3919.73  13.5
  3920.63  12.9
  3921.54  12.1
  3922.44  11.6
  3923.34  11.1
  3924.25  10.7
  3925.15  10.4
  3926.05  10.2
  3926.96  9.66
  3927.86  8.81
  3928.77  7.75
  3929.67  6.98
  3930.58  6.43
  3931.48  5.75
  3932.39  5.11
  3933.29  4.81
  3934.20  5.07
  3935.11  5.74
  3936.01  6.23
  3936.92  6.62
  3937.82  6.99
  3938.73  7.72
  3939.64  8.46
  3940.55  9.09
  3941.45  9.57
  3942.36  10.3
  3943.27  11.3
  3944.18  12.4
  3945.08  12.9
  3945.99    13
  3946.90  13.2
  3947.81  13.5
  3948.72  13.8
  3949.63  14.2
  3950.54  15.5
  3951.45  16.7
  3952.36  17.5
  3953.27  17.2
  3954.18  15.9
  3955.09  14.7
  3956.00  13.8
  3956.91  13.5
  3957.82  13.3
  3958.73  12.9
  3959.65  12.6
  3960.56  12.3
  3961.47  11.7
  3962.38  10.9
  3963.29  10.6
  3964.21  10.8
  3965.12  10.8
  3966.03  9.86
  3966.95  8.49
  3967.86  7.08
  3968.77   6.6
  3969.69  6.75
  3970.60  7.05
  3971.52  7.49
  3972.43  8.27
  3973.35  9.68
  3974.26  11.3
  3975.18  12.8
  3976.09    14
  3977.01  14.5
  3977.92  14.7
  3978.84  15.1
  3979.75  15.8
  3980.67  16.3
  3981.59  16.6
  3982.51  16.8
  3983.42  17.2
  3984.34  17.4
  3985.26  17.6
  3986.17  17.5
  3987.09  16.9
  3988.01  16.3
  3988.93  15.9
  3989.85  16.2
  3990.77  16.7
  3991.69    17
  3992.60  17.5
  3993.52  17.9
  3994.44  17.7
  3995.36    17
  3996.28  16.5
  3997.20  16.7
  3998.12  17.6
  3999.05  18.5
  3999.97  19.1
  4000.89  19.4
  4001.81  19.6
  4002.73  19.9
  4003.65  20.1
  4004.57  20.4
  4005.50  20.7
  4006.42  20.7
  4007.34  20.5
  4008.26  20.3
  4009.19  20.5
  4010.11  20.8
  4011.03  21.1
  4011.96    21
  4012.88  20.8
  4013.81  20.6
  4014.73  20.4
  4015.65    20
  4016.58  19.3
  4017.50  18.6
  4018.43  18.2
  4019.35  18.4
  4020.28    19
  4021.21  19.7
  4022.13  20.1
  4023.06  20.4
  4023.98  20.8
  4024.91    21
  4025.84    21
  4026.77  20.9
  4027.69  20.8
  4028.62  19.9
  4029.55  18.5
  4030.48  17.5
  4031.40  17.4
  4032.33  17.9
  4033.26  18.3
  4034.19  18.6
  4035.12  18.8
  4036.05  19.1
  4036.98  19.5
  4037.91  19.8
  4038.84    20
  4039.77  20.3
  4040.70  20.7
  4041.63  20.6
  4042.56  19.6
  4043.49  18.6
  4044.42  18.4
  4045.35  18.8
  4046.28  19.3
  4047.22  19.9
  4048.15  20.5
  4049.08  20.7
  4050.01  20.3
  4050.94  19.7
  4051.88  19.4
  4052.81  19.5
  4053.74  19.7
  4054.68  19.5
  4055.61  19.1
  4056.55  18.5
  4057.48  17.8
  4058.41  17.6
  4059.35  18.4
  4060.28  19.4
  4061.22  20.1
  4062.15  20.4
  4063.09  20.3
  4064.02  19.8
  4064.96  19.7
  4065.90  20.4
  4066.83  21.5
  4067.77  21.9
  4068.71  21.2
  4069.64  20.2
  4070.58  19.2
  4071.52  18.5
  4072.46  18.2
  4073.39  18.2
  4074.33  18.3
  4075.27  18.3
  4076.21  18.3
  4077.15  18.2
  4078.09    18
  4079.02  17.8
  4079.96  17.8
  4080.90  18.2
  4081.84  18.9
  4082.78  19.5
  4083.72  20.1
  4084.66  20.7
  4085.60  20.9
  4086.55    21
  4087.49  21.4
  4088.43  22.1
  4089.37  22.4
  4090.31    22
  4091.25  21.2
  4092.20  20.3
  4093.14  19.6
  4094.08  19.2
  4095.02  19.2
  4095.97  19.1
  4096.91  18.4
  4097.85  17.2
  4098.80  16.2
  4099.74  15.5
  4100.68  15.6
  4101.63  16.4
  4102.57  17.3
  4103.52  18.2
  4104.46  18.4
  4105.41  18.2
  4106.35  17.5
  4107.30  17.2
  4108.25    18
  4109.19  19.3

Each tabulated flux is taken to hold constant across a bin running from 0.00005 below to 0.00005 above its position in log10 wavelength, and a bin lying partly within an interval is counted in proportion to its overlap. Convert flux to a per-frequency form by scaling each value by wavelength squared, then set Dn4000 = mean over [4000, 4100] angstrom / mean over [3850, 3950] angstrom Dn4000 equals 1.9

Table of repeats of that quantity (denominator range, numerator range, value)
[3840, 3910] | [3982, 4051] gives 1.80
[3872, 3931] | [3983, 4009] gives 1.61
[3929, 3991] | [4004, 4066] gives 1.71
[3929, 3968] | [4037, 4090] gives 1.91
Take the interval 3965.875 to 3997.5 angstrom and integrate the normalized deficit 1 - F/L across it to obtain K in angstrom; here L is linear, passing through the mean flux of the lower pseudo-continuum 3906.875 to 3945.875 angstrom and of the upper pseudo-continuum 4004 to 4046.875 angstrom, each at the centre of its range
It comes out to 3.7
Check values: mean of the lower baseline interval 10.8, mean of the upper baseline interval 19.7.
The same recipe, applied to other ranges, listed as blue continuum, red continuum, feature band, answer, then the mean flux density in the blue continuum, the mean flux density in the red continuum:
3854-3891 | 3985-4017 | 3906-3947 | 8.61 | 10.5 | 18.8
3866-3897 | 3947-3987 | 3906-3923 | -3.49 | 10.7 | 13.1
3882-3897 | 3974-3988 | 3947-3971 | 3.51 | 10.5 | 15.7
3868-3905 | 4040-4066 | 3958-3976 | 6.18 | 11.4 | 19.5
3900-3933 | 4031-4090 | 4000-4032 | -4.94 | 12.3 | 19.5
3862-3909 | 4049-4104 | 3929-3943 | 6.73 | 11.5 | 19.3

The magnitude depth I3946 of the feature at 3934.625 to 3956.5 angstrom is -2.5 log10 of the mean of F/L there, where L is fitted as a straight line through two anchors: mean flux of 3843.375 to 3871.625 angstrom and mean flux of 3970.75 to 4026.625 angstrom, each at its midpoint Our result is 0.27 mag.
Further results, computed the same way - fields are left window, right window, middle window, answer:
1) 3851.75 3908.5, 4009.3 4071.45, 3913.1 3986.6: 0.26 mag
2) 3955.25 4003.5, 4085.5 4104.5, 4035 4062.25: -0.14 mag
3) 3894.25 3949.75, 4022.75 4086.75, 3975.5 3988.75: -0.07 mag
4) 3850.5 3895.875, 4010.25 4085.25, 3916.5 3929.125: 0.14 mag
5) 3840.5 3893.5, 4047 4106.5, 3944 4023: -0.01 mag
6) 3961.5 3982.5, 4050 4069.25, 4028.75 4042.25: -0.10 mag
